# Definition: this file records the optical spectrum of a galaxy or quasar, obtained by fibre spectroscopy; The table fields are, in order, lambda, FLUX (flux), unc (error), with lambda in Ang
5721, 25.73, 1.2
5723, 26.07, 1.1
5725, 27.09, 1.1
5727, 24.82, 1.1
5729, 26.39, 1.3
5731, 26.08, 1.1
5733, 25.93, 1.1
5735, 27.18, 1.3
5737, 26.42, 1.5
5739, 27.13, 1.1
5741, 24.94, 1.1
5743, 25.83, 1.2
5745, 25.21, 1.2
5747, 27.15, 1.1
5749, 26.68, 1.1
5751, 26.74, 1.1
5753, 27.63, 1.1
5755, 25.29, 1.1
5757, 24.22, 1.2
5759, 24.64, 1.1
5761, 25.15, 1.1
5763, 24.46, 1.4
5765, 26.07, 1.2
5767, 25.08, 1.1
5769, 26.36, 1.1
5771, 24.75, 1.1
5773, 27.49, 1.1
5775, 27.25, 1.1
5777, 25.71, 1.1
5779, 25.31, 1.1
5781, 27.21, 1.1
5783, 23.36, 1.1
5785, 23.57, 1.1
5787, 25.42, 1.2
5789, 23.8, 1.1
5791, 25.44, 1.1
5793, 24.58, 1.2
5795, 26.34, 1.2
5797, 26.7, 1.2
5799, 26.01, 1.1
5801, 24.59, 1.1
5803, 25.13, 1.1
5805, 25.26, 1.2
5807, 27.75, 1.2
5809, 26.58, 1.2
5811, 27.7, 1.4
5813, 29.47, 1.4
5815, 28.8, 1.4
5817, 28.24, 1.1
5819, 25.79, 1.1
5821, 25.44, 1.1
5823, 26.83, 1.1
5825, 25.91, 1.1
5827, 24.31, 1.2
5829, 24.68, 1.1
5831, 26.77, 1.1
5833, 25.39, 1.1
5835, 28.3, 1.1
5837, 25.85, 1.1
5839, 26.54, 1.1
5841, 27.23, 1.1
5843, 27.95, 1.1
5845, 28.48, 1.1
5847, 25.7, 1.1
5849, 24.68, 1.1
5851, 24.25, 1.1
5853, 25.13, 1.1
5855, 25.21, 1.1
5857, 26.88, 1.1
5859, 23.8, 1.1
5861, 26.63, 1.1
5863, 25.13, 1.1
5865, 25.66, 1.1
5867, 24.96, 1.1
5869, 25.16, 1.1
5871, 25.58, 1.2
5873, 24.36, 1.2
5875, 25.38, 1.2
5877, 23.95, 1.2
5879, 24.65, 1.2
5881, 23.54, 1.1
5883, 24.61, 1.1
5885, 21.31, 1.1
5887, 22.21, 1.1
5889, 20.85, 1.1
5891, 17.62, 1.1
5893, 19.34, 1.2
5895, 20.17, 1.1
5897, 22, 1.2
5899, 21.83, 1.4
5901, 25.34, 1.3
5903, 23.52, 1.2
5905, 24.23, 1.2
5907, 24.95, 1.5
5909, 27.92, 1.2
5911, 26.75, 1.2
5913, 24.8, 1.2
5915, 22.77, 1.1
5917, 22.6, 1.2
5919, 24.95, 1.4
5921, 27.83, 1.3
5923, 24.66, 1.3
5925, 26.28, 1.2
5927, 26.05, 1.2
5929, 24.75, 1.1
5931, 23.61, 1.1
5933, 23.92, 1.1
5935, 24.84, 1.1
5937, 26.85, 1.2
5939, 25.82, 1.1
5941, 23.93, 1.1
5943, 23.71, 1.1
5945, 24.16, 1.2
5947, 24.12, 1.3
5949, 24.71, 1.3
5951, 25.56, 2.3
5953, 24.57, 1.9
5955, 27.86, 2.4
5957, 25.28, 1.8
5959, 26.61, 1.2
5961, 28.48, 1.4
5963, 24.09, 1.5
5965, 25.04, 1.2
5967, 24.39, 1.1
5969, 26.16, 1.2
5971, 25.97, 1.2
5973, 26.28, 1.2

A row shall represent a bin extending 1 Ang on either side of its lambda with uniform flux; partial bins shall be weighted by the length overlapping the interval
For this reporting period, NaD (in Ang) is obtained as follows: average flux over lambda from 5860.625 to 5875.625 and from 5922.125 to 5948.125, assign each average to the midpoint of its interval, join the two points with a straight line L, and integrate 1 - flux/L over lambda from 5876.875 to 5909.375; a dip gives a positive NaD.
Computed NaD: 3.1 Ang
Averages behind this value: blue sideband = 25.3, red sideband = 24.8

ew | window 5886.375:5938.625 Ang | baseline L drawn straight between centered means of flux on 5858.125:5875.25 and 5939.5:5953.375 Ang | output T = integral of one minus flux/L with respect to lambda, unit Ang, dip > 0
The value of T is 1.8 Ang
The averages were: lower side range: 25.2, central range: 23.9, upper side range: 24.4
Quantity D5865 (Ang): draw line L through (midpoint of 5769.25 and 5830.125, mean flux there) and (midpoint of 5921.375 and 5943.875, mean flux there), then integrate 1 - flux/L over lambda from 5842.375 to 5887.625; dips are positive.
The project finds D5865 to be 0.9 Ang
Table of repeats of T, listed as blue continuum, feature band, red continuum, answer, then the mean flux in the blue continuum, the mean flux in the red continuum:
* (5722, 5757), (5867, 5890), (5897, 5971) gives 1.41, 26.2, 25.1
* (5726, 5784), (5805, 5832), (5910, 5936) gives -1.29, 25.9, 24.9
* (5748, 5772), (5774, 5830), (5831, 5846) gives 0.89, 25.6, 27.1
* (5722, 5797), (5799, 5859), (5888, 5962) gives -2.69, 25.8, 24.4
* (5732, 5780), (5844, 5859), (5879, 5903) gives -1.65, 25.9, 21.9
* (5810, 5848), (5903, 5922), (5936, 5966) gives 0.53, 26.8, 25.4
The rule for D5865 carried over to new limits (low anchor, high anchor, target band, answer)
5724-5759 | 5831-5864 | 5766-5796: 0.8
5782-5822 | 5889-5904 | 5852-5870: -1.8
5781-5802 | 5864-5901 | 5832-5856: -2.3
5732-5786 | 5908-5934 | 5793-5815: -0.8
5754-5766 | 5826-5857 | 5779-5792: 0.2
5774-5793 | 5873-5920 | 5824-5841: -1.2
